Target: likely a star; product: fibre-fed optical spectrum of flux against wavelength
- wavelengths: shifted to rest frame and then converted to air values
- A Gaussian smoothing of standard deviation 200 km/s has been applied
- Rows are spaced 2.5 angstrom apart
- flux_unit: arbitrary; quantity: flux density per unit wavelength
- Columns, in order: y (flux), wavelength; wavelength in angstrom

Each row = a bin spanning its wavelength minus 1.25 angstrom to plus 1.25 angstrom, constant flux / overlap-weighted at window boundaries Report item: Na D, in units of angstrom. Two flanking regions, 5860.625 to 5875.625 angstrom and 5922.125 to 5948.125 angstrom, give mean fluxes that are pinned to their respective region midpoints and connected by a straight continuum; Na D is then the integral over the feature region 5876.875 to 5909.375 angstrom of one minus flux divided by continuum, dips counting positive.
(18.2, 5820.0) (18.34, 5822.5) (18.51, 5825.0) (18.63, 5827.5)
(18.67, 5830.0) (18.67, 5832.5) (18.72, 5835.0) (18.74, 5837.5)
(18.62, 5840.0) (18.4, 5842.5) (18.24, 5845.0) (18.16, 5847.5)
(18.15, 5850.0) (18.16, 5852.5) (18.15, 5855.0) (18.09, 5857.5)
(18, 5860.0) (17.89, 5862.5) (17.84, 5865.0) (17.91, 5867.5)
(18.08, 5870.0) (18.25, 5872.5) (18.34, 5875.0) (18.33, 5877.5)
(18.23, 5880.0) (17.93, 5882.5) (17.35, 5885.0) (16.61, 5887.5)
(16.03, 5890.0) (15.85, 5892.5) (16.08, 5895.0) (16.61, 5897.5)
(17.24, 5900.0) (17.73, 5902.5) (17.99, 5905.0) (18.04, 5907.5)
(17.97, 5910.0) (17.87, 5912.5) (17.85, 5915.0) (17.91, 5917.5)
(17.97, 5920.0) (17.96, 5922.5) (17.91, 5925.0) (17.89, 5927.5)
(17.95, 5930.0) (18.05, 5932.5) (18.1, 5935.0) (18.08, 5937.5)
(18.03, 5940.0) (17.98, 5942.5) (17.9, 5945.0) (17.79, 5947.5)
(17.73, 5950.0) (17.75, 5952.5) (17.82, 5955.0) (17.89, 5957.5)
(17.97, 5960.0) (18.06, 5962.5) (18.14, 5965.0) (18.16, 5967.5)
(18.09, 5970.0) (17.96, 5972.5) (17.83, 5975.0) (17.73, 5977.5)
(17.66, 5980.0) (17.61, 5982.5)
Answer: 1.4 angstrom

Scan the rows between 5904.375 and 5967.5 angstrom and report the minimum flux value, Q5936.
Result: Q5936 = 17.73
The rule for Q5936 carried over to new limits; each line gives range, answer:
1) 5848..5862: 18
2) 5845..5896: 15.85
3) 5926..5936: 17.89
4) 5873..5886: 17.35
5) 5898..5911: 17.24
